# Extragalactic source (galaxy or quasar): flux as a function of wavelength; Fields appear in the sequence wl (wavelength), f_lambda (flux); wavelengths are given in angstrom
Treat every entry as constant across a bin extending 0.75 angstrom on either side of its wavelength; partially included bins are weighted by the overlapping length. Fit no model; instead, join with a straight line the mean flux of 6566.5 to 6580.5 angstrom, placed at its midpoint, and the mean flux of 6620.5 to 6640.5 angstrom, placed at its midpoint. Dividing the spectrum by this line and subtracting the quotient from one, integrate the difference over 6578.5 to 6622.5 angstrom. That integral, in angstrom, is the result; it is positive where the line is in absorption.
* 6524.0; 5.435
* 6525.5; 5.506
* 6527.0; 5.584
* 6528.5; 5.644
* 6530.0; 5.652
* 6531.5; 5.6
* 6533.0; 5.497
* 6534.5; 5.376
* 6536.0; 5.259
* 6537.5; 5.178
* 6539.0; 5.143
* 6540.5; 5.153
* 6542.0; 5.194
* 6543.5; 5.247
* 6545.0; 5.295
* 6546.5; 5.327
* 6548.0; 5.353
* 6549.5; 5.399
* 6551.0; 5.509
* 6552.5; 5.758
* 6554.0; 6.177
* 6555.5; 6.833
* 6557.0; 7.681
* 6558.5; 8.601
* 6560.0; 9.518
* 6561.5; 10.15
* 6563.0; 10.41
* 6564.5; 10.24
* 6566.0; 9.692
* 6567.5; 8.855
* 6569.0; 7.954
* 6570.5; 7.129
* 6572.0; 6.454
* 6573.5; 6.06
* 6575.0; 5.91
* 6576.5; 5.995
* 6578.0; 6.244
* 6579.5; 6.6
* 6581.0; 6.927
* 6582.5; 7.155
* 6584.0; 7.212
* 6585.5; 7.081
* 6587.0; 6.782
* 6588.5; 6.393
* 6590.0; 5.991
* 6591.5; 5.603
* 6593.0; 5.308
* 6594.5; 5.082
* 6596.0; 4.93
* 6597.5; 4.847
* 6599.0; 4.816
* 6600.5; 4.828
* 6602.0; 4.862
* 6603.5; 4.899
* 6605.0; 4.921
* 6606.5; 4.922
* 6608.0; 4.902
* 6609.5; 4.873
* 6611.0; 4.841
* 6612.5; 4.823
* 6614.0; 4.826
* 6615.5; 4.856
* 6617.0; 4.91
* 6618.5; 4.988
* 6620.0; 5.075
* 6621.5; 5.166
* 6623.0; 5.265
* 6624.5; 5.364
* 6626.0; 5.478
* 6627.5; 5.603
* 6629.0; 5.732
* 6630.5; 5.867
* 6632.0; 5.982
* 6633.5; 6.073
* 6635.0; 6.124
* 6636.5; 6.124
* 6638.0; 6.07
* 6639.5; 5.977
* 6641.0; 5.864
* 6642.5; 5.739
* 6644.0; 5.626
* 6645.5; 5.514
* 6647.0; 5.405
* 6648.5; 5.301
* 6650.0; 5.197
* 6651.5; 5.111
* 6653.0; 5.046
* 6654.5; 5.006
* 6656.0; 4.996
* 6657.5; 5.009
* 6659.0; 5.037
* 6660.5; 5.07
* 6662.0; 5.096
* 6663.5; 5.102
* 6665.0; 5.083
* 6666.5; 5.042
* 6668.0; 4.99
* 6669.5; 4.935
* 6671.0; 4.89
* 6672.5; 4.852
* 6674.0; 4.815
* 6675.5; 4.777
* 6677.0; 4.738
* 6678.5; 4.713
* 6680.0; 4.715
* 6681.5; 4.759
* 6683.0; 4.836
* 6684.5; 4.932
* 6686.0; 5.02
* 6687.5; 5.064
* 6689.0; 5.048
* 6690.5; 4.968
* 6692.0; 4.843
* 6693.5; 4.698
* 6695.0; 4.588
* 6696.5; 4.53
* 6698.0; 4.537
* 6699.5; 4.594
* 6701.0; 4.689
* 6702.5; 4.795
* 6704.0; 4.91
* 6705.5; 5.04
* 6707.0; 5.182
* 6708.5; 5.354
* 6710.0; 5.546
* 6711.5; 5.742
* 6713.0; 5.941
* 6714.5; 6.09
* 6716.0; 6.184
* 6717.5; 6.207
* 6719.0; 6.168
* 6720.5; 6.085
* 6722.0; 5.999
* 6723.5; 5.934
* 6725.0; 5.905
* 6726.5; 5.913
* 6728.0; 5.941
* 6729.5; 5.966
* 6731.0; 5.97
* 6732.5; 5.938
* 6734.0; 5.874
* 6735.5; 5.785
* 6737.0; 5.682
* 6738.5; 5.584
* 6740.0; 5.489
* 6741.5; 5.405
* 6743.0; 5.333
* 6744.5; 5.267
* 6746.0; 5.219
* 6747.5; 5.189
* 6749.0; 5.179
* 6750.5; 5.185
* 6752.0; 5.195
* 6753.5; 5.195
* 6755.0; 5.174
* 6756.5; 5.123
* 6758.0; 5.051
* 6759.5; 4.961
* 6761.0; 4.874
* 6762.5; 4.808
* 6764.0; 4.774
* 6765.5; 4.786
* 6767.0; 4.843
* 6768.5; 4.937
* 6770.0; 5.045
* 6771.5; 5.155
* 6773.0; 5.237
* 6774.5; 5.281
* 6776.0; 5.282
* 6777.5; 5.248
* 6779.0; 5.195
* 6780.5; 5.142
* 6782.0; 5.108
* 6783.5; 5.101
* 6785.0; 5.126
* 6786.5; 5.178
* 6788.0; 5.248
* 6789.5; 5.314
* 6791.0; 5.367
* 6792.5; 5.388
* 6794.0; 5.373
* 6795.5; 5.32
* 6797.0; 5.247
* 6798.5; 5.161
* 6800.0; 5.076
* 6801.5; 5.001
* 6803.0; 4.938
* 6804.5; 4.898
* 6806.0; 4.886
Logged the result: 6.13 angstrom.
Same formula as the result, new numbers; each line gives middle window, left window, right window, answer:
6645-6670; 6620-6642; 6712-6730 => 3.05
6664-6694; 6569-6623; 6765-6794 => 2.95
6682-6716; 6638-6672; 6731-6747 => 2.21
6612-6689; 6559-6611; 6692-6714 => 6.39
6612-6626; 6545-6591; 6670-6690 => 2.39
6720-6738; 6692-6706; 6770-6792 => -3.74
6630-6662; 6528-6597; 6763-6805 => 2.61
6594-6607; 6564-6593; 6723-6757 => 3.63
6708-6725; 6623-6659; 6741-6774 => -2.23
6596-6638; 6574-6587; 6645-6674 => 4.69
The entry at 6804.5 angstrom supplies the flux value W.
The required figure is 4.898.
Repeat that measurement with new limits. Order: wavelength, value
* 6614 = 4.826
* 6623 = 5.265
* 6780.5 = 5.142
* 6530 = 5.652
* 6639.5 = 5.977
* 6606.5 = 4.922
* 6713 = 5.941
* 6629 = 5.732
